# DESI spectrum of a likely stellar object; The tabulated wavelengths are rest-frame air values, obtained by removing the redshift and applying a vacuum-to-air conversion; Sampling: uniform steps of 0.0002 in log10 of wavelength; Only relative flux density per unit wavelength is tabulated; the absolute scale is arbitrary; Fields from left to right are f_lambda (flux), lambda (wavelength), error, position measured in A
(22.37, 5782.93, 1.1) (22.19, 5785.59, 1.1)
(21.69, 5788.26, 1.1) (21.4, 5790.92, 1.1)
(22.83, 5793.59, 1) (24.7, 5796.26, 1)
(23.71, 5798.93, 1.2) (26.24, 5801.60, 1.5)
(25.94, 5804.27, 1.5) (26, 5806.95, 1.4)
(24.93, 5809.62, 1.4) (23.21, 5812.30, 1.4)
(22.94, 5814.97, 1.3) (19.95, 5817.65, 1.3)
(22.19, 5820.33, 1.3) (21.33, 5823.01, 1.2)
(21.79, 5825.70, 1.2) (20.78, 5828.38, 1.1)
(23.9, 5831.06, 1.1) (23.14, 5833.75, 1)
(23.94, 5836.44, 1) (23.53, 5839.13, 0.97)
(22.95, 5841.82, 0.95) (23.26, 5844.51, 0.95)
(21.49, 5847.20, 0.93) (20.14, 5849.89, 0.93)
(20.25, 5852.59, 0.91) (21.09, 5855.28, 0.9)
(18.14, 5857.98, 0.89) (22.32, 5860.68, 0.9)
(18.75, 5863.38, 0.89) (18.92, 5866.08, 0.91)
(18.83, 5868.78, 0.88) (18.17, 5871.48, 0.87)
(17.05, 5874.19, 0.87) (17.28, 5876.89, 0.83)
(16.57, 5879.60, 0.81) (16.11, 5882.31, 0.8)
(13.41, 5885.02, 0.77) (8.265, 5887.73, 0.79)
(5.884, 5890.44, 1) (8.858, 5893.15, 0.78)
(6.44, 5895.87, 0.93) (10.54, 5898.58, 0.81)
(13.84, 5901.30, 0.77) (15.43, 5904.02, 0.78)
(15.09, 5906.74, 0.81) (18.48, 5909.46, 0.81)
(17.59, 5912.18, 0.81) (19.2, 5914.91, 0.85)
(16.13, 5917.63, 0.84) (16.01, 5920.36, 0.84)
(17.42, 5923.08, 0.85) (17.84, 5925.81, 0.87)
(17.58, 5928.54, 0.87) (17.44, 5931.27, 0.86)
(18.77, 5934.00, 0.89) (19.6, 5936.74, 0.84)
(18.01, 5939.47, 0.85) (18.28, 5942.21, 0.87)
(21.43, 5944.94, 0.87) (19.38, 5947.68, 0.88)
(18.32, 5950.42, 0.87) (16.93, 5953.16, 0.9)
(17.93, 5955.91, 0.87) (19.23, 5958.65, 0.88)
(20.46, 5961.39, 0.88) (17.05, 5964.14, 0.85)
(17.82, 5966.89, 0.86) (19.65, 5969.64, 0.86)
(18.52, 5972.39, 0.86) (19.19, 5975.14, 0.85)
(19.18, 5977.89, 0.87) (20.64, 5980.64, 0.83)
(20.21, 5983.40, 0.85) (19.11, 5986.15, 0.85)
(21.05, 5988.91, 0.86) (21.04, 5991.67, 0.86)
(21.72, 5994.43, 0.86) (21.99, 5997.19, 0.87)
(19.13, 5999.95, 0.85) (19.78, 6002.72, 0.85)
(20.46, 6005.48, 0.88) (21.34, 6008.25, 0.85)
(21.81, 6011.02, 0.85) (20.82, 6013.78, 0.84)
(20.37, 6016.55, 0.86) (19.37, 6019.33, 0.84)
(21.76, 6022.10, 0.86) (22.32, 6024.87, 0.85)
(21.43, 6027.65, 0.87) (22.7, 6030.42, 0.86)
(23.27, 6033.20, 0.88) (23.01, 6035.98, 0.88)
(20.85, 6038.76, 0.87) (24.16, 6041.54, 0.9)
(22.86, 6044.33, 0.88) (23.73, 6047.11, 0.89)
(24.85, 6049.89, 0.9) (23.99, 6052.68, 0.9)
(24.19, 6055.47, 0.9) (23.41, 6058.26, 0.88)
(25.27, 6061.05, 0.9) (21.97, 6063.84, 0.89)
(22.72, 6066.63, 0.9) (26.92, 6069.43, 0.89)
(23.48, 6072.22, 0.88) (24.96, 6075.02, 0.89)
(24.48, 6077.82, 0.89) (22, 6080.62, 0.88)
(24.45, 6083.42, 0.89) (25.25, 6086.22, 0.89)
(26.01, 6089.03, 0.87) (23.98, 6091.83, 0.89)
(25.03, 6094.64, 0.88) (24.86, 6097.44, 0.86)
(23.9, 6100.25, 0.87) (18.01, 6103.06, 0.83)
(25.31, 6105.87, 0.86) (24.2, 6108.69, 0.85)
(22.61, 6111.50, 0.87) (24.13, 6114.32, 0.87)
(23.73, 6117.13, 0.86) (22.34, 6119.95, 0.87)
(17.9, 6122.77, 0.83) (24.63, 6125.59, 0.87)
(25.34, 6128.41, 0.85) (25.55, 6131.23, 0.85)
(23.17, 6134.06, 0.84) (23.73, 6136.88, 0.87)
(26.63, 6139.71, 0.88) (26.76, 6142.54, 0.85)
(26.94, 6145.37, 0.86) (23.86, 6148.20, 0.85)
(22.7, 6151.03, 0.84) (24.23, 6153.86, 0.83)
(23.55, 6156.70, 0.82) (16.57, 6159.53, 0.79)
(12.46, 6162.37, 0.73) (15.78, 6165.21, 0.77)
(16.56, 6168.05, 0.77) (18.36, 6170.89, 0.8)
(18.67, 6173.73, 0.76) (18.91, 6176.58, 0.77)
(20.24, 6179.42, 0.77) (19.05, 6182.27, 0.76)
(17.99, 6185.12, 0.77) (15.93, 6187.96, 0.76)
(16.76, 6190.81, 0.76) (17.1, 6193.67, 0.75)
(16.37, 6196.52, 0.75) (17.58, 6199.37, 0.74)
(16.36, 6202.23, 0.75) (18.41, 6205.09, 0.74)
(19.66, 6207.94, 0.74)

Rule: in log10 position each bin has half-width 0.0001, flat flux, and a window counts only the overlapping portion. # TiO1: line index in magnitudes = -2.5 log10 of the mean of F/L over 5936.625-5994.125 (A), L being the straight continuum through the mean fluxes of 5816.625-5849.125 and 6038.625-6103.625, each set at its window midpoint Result 0.205 mag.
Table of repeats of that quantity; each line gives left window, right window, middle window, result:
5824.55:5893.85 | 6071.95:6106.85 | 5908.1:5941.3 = 0.14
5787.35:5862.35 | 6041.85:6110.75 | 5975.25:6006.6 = 0.16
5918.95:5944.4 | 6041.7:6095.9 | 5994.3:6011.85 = 0.02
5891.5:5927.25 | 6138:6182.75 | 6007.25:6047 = -0.24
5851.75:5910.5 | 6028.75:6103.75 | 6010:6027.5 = 0.03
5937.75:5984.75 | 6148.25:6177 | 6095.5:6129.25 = -0.21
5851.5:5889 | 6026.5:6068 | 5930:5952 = 0.05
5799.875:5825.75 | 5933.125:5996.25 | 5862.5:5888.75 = 0.31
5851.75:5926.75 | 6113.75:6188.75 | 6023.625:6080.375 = -0.22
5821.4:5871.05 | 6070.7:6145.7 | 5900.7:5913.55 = 0.33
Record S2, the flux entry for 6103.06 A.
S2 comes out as 18.01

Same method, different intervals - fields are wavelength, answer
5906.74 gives 15.09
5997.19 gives 21.99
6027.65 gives 21.43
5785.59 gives 22.19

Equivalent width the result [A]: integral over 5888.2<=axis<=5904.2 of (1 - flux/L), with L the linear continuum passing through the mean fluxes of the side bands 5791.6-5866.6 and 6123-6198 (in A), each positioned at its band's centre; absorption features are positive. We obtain 9.0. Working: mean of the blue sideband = 22.5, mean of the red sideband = 20.6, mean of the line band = 9.68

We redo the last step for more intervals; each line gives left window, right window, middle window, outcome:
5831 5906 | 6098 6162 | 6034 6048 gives -1.09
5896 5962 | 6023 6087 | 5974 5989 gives 0.08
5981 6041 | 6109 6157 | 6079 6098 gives -1.26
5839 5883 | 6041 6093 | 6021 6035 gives 0.58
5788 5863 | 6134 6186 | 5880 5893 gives 6.50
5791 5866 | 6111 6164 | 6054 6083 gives -1.39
